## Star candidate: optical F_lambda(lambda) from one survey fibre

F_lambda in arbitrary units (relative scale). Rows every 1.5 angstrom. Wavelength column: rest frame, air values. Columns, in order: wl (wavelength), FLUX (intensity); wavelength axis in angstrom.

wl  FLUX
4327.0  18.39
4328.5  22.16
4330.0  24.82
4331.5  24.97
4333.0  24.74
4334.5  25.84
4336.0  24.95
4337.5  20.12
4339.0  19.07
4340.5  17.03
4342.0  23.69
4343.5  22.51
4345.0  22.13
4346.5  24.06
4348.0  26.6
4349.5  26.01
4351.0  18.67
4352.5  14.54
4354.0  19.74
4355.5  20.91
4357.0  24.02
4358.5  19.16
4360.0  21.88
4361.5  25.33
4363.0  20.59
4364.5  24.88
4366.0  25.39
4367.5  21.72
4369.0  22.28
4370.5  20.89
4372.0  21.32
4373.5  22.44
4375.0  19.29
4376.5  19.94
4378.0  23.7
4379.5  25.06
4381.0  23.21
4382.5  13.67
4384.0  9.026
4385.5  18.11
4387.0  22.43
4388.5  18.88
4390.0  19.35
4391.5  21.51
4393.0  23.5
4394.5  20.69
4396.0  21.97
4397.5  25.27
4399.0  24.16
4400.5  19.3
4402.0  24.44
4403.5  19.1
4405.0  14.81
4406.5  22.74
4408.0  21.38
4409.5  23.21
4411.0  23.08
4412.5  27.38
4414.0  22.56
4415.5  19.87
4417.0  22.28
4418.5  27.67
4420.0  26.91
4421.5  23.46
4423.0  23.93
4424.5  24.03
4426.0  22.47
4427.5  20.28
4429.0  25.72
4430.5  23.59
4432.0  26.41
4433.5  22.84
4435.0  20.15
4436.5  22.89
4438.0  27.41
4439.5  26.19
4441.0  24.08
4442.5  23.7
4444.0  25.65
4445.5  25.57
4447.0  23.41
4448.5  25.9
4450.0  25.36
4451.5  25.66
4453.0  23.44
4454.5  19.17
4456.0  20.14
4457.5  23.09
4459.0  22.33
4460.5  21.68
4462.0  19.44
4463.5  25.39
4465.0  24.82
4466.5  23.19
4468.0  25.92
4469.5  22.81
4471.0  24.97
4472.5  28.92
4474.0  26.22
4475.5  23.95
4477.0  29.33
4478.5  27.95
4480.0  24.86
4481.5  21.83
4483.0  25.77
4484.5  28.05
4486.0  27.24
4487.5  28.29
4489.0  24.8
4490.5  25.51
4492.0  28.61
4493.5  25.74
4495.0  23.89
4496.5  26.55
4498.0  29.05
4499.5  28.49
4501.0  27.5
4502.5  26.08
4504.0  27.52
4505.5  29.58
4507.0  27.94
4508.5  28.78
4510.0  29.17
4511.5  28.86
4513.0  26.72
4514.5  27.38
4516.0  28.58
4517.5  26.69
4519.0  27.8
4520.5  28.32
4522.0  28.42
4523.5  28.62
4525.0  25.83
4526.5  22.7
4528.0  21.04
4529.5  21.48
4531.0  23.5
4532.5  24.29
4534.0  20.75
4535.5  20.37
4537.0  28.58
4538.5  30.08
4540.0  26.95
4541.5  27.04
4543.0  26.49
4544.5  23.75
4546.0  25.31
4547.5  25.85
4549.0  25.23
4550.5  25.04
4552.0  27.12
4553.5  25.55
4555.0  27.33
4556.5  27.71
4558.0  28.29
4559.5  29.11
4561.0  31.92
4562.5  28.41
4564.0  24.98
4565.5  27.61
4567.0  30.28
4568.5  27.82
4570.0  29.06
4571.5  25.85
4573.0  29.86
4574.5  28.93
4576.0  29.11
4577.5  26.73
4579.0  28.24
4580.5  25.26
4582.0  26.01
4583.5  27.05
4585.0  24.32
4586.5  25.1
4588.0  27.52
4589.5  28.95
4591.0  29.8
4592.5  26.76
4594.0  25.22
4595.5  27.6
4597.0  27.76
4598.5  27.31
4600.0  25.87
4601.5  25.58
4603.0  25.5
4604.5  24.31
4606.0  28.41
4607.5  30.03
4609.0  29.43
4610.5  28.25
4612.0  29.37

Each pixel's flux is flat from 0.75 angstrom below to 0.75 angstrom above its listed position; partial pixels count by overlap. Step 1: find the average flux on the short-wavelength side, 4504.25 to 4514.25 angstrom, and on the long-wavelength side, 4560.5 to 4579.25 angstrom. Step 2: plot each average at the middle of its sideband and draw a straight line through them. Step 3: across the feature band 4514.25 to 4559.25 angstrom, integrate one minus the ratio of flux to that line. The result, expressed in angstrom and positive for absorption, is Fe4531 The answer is 3.9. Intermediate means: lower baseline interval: 28.4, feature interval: 25.9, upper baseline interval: 28.3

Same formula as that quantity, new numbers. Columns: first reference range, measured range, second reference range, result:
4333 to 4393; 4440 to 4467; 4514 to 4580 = 0.5 angstrom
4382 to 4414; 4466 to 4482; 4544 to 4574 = -1.1 angstrom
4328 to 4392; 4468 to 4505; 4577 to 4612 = -2.9 angstrom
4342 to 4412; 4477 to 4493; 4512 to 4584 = -1.1 angstrom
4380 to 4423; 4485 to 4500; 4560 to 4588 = -1.3 angstrom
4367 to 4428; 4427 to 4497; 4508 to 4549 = -2.5 angstrom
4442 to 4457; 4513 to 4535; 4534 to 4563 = 0.5 angstrom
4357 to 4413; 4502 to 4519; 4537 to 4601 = -1.7 angstrom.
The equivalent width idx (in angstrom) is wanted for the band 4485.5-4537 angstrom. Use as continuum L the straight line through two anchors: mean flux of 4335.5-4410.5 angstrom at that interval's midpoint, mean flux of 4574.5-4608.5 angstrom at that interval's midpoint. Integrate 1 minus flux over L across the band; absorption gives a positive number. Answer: -3.1 angstrom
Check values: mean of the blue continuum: 21.3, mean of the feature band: 26.4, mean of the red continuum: 27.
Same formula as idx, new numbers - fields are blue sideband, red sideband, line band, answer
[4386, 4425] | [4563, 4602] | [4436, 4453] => -1.1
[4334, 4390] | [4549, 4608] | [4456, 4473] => 0.4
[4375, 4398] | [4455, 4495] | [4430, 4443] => -0.7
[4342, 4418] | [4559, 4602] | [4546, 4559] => 0.1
